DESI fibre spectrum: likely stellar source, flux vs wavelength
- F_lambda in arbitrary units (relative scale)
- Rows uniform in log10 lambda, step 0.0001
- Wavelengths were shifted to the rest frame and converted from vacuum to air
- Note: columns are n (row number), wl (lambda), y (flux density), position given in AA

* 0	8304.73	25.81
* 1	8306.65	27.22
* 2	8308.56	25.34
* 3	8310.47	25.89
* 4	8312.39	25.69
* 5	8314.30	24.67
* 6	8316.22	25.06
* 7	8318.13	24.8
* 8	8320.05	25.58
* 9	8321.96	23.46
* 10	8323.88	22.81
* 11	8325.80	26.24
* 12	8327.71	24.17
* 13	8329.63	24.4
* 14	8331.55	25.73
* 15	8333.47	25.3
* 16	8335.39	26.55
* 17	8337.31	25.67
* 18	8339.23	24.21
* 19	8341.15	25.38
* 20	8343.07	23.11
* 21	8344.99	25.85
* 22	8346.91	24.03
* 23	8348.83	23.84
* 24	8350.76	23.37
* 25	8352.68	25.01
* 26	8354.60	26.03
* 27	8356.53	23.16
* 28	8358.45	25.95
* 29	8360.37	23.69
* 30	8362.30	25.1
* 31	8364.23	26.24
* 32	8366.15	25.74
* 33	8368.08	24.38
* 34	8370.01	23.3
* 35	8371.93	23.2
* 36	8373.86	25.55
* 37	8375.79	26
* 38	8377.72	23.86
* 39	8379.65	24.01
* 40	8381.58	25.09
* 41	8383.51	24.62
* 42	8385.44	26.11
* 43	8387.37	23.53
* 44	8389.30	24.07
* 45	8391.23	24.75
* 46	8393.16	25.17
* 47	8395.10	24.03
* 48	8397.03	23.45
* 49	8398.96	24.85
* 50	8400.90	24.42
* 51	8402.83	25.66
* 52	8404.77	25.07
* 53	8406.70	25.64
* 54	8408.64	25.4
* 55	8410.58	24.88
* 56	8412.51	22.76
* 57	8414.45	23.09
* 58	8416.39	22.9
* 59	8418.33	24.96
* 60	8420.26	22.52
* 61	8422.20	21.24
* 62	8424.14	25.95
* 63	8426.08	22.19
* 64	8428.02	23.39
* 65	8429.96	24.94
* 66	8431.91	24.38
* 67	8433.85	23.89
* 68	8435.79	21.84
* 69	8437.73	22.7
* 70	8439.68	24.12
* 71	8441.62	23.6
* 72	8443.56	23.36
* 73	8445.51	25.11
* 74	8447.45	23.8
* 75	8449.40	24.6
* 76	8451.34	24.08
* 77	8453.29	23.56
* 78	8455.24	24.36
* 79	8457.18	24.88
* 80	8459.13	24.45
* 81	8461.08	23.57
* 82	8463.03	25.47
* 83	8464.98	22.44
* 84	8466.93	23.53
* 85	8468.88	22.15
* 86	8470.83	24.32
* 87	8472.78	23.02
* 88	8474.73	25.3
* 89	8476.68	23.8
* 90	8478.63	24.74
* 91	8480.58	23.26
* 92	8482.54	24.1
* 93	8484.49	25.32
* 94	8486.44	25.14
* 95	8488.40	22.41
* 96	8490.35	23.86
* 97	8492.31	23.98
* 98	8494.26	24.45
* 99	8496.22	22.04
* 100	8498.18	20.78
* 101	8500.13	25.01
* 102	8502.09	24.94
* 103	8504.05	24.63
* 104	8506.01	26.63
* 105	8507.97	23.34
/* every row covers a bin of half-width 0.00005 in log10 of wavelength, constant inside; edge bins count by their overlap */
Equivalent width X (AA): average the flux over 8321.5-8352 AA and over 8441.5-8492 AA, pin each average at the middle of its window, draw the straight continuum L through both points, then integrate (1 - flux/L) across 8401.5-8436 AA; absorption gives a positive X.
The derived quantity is 0.4 AA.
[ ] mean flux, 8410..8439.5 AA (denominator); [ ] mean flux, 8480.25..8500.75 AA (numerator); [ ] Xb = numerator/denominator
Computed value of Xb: 1.0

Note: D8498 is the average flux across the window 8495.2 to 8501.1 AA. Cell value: 22.6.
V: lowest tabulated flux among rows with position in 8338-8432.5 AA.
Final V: 21.24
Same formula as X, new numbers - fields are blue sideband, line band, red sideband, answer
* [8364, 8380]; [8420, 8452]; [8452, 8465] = 0.9 AA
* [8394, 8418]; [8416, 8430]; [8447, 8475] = 0.5 AA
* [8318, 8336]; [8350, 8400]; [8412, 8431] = -1.0 AA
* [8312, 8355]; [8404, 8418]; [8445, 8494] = 0.1 AA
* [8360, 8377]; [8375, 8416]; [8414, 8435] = -0.6 AA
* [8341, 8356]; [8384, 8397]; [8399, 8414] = 0.1 AA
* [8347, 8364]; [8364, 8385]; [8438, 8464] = -0.2 AA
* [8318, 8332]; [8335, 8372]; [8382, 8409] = 0.0 AA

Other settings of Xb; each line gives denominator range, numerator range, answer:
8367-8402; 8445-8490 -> 0.98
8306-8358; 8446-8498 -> 0.96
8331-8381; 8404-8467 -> 0.96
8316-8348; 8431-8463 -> 0.96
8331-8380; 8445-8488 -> 0.97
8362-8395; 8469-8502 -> 0.96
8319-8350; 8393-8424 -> 0.98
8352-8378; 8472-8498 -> 0.96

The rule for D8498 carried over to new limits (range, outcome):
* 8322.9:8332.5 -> 24.7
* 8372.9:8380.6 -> 24.8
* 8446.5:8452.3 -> 24.2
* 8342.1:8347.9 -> 24.4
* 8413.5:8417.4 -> 23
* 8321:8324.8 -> 23.2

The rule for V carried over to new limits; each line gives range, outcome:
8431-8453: 21.84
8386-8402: 23.45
